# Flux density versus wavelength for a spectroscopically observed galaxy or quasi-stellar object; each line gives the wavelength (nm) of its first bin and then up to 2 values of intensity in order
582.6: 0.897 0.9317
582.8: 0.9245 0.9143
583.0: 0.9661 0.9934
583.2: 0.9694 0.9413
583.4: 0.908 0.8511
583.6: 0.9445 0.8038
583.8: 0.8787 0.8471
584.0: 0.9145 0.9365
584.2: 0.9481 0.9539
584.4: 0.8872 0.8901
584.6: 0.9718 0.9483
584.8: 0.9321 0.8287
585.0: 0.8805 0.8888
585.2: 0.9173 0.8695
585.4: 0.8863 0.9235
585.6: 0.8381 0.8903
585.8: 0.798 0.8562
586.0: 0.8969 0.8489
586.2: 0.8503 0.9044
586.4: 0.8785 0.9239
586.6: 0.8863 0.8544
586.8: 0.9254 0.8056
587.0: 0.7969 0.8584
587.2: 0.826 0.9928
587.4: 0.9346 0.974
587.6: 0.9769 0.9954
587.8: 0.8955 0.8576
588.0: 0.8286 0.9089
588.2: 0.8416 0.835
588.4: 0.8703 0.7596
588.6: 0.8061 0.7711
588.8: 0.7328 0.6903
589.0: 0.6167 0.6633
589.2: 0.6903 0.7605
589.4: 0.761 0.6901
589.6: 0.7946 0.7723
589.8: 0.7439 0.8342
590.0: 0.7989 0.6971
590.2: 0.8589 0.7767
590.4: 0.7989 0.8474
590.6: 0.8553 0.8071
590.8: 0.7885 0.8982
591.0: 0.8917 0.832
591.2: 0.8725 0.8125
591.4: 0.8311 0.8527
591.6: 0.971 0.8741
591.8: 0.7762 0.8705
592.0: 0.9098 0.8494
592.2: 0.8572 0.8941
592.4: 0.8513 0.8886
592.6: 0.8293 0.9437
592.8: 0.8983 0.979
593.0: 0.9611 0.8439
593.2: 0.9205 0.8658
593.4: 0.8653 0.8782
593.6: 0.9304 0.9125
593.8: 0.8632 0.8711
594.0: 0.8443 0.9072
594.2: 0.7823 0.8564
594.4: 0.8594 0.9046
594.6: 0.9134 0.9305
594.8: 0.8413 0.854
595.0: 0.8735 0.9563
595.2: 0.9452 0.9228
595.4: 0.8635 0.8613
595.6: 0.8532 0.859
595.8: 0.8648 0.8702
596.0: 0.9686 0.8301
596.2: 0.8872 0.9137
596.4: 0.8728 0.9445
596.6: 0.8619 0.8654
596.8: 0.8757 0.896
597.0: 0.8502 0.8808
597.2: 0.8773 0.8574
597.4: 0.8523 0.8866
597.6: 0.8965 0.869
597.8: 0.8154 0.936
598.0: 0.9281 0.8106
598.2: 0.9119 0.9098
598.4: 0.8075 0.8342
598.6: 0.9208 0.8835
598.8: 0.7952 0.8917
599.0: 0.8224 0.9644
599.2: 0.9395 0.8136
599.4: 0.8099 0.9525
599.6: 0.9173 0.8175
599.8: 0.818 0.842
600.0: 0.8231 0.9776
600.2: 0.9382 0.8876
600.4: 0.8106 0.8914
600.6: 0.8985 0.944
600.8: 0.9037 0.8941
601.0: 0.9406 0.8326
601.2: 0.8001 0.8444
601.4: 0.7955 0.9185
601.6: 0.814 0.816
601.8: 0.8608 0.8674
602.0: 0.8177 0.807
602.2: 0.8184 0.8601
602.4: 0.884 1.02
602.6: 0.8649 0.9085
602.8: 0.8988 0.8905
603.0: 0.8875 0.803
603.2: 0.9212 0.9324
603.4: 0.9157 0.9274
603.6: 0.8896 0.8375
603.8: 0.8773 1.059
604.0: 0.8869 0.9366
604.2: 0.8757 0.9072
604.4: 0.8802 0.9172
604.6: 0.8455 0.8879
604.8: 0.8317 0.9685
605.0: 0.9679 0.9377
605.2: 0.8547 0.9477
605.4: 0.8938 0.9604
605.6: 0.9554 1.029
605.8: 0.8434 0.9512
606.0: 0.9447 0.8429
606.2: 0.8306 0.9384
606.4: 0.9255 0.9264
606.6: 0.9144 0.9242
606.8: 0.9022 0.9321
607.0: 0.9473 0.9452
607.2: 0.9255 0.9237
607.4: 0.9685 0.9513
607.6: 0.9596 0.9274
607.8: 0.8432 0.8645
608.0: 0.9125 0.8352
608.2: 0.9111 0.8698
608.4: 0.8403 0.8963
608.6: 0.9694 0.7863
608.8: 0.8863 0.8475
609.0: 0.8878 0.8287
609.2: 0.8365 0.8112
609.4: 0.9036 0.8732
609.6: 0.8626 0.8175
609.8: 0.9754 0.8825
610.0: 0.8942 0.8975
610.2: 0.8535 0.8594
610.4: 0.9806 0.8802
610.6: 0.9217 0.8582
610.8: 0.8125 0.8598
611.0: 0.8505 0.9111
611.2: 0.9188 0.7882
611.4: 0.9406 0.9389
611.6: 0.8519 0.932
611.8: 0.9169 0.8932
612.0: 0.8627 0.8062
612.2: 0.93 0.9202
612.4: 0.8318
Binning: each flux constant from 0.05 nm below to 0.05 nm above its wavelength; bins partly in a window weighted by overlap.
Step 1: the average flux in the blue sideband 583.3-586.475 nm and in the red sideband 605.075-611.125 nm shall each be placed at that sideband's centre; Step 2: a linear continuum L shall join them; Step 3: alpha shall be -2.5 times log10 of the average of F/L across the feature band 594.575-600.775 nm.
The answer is 0.016 mag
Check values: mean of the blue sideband 0.891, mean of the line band 0.881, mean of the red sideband 0.897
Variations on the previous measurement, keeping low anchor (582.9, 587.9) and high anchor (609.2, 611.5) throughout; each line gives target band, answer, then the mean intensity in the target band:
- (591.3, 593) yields 0.017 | 0.88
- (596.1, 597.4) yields 0.015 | 0.879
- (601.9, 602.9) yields 0.013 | 0.876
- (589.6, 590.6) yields 0.129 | 0.795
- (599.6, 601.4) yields 0.018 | 0.873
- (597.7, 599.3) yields 0.017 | 0.876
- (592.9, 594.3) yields 0.012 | 0.883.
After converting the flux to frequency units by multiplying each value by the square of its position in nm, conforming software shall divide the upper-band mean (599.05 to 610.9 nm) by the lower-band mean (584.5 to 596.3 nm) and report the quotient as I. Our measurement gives 1.09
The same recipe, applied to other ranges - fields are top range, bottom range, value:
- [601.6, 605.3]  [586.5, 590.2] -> 1.14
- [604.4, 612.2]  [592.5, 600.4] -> 1.06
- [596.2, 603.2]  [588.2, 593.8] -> 1.08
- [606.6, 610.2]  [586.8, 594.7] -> 1.12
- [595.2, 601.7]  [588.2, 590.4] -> 1.19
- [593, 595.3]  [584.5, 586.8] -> 1.03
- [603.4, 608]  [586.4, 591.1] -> 1.18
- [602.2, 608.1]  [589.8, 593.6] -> 1.11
